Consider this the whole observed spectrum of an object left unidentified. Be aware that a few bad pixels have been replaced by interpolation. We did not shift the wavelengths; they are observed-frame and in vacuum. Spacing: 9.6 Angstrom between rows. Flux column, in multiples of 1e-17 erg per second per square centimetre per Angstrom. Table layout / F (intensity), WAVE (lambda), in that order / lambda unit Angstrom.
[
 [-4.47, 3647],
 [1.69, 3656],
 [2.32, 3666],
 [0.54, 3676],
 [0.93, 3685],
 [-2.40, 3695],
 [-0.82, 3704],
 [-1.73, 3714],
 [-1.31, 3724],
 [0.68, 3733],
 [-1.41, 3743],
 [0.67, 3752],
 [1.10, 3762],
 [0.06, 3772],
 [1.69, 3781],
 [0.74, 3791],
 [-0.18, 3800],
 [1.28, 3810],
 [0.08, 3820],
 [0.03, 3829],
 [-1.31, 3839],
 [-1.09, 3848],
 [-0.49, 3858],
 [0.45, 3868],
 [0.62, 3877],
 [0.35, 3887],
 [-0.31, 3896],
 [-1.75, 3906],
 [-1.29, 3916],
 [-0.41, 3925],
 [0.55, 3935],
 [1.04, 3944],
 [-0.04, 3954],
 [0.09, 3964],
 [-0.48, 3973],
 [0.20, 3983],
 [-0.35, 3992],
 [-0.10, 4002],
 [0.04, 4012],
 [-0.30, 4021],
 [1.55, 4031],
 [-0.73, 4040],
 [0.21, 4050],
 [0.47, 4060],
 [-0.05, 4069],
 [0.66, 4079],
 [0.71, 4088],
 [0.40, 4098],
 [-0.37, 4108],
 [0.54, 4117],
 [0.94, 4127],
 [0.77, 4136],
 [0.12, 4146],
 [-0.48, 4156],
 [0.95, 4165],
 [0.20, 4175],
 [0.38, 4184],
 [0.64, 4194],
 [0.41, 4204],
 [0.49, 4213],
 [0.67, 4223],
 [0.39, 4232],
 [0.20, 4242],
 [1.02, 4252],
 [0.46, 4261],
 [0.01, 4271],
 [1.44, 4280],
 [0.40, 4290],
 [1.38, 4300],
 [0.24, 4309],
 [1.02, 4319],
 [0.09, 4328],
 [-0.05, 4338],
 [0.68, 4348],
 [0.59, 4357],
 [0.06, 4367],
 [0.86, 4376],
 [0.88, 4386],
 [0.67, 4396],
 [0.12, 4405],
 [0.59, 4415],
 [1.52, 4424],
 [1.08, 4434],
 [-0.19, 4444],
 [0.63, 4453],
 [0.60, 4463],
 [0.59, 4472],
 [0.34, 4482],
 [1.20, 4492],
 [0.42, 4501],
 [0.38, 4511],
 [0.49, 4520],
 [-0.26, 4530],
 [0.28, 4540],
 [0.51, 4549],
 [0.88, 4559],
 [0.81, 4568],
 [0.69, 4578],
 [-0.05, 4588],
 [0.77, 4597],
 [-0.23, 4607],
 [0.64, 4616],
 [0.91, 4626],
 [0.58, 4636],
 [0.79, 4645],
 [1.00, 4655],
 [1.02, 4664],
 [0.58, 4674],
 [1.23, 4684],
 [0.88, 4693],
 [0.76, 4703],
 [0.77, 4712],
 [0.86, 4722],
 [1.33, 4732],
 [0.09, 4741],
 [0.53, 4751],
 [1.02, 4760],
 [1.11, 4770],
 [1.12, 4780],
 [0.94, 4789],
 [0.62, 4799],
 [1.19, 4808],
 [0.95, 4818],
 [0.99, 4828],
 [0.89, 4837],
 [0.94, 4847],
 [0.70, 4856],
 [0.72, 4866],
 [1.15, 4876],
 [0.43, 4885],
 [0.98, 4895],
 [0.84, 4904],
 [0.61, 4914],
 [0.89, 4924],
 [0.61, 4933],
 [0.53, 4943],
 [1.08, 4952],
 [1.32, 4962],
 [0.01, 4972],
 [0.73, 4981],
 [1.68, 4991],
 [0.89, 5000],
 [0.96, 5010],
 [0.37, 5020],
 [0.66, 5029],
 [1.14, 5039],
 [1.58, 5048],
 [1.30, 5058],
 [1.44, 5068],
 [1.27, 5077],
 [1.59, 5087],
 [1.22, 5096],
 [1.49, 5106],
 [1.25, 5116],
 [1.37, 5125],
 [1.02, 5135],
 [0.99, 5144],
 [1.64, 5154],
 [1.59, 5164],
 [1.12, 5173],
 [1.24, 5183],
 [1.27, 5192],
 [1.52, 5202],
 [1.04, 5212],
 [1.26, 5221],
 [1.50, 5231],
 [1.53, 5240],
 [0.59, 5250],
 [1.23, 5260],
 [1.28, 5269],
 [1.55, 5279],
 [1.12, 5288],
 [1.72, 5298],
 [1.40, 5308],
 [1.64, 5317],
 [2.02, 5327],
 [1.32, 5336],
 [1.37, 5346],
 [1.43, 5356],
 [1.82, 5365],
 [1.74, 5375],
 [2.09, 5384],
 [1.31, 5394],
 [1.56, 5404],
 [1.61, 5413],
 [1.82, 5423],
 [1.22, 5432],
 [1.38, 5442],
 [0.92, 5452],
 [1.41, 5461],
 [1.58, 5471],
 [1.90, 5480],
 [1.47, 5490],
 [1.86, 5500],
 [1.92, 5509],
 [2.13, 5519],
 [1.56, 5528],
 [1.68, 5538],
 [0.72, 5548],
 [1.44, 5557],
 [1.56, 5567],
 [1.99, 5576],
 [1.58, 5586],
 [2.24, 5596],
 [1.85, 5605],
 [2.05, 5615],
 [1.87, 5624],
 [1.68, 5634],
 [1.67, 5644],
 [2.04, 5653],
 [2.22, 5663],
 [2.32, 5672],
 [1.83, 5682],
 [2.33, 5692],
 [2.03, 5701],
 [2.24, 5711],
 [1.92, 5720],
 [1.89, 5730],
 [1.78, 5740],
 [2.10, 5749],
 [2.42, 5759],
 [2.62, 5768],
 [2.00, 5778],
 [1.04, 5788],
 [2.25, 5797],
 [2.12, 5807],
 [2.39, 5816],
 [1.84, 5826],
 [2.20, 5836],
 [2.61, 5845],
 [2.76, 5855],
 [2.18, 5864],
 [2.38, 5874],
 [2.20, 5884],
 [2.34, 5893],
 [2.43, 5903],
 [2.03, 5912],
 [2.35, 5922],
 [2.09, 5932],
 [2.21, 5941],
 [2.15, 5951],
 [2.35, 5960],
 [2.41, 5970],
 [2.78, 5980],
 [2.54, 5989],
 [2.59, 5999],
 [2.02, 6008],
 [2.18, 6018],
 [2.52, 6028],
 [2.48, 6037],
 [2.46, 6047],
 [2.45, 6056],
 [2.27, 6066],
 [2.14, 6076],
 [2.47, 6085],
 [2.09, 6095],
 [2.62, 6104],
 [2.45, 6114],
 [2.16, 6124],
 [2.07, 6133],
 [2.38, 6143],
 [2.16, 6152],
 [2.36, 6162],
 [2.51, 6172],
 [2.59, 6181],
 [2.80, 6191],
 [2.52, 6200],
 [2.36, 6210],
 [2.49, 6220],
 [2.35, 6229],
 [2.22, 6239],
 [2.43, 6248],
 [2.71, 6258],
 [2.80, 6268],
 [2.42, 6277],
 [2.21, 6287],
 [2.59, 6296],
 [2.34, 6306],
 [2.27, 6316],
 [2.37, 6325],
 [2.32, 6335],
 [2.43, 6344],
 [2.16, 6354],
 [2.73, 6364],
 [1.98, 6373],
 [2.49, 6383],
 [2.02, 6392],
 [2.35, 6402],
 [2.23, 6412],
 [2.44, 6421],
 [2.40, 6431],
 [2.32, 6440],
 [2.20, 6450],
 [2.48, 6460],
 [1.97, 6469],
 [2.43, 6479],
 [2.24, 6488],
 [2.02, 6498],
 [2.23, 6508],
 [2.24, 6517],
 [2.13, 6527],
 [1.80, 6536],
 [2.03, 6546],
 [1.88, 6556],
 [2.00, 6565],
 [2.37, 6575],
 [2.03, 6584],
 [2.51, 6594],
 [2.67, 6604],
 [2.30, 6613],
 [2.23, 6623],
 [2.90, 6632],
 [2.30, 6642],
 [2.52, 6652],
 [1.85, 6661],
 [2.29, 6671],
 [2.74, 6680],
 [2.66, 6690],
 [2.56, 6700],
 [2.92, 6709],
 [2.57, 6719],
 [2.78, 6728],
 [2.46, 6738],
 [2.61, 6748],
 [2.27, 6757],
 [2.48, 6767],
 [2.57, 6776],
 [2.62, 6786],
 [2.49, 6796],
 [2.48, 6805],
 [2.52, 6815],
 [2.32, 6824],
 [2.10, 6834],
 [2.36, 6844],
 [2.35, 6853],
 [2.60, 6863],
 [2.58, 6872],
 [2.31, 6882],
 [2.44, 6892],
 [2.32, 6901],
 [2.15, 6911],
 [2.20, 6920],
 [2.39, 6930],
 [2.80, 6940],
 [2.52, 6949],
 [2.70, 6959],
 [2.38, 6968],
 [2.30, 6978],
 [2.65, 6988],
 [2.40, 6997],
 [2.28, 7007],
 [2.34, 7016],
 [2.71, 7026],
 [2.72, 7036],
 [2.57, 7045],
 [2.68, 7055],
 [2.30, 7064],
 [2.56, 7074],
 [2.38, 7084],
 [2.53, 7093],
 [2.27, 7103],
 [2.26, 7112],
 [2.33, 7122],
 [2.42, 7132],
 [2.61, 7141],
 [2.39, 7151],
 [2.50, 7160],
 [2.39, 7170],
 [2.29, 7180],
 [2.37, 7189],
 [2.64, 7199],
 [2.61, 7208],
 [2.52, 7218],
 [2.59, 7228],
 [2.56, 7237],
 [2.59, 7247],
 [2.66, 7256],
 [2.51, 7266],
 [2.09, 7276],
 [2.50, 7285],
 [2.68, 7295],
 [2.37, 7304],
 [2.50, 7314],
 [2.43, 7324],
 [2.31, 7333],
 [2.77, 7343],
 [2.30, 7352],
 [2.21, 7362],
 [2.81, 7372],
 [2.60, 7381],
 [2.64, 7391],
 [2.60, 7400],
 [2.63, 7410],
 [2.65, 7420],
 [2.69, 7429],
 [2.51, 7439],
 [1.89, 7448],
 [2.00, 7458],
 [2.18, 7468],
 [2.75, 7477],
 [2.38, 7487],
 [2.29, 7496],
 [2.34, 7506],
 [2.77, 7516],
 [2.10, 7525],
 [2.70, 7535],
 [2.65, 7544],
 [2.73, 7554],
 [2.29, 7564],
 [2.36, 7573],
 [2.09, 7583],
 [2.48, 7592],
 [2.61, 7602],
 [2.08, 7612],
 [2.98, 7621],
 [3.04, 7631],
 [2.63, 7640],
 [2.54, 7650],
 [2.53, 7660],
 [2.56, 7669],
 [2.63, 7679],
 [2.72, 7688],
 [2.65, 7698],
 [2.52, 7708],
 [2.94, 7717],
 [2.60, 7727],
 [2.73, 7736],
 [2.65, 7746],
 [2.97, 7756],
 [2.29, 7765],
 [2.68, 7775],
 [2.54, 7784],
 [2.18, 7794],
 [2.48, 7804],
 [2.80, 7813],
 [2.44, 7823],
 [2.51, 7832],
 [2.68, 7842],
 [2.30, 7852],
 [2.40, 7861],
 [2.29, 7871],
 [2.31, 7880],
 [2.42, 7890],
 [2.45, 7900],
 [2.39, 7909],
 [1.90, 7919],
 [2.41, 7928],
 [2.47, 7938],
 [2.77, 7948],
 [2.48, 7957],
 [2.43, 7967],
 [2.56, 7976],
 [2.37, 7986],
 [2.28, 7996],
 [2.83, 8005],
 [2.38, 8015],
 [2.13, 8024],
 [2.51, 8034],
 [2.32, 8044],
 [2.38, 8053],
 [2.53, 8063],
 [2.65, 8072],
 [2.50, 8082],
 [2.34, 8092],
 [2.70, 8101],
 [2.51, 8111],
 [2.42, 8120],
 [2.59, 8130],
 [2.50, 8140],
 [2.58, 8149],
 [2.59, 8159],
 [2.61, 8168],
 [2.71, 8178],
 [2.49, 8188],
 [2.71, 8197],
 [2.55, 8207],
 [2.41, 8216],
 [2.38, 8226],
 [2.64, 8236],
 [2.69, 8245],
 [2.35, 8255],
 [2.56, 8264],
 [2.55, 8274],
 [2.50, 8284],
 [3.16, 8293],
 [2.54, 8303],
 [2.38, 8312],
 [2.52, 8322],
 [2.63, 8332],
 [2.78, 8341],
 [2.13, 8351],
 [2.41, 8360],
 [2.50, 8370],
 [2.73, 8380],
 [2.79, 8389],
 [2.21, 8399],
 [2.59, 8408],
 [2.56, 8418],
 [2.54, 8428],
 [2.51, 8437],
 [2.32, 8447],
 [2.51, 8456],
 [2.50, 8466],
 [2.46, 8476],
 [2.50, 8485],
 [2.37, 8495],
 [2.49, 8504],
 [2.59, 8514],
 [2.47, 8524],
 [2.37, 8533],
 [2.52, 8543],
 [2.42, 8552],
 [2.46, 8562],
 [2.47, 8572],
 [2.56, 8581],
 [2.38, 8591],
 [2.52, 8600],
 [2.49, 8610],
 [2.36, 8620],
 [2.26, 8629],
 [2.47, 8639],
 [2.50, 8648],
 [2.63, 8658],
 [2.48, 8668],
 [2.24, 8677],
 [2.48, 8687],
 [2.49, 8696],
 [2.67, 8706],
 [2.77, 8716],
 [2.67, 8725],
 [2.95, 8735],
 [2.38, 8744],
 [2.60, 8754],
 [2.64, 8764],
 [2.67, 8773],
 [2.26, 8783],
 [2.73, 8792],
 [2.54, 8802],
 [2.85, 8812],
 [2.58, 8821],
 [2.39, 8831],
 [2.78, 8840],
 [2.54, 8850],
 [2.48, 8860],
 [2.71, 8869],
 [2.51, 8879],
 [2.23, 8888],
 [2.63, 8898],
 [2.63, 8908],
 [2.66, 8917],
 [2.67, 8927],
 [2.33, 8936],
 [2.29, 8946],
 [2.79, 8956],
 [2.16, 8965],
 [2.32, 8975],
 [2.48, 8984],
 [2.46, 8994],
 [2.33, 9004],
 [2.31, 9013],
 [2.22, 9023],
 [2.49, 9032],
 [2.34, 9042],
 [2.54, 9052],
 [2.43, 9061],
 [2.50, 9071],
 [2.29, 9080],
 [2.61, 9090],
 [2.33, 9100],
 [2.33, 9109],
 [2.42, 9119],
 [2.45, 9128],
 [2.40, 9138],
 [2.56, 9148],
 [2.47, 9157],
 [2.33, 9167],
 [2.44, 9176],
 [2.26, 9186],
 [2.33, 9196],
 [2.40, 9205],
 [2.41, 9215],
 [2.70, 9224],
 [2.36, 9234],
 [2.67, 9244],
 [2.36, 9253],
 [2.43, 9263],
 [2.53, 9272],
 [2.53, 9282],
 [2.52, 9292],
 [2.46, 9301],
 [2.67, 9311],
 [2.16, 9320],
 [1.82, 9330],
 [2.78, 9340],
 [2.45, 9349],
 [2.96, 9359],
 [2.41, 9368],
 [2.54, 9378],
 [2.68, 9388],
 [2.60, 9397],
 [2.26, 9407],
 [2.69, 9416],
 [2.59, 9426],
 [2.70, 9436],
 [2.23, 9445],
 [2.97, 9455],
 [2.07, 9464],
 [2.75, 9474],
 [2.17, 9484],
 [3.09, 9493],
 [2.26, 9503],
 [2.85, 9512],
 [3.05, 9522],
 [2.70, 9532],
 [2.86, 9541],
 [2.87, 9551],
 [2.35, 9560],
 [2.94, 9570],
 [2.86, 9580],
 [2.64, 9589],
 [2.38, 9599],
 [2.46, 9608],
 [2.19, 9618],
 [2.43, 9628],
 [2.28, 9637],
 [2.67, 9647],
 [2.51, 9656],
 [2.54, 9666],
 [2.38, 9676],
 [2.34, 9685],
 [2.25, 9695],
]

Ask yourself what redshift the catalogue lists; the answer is 0.264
